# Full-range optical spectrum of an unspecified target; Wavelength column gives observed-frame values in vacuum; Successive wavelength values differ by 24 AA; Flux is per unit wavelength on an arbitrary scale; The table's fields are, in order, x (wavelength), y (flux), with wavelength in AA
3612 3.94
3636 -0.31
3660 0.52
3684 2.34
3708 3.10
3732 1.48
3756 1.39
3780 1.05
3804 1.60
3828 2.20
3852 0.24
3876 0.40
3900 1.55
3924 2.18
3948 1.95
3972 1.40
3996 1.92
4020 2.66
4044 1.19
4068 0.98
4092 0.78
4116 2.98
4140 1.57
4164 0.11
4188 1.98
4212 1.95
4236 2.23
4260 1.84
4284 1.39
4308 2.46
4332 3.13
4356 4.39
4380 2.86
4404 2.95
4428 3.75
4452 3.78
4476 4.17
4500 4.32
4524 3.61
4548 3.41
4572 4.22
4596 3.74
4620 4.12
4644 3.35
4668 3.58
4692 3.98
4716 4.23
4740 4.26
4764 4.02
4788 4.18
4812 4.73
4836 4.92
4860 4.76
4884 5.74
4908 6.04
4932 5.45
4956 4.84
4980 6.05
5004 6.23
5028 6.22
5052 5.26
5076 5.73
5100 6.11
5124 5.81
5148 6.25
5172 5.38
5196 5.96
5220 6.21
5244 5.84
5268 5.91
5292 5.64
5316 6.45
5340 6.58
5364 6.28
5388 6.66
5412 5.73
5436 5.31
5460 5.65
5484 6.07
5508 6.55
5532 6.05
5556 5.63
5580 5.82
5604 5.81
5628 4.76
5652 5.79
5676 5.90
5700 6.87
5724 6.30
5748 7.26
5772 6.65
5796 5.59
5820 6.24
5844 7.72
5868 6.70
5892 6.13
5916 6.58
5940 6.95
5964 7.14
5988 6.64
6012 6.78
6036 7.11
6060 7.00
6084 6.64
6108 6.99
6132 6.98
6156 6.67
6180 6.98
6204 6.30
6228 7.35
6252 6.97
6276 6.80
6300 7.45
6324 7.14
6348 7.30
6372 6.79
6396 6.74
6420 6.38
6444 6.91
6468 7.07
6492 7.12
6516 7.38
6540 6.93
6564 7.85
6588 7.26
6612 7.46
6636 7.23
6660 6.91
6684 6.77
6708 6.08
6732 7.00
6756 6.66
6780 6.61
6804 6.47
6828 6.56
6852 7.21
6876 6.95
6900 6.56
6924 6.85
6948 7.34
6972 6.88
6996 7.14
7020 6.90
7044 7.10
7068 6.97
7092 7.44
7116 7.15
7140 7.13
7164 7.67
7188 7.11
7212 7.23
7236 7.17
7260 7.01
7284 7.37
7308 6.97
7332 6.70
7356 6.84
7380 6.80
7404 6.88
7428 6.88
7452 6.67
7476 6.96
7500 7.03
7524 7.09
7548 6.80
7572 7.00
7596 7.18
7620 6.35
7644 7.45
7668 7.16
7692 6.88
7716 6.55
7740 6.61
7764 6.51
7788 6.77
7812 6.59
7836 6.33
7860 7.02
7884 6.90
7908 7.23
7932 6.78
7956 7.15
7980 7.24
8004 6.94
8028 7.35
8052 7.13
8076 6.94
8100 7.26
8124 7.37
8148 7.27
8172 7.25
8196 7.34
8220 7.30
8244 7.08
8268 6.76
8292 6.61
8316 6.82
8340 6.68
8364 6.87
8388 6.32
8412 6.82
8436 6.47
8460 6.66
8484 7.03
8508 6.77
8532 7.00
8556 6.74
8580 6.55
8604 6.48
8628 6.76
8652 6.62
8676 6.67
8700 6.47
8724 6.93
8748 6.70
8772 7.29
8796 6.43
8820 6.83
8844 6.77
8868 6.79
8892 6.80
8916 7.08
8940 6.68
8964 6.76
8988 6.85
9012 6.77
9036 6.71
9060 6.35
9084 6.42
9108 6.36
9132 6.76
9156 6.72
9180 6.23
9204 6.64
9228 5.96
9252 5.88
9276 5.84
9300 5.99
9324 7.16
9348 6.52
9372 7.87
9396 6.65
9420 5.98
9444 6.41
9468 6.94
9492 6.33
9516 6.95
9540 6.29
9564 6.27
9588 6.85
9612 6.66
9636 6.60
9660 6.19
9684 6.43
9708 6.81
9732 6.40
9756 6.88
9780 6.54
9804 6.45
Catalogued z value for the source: 0.09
